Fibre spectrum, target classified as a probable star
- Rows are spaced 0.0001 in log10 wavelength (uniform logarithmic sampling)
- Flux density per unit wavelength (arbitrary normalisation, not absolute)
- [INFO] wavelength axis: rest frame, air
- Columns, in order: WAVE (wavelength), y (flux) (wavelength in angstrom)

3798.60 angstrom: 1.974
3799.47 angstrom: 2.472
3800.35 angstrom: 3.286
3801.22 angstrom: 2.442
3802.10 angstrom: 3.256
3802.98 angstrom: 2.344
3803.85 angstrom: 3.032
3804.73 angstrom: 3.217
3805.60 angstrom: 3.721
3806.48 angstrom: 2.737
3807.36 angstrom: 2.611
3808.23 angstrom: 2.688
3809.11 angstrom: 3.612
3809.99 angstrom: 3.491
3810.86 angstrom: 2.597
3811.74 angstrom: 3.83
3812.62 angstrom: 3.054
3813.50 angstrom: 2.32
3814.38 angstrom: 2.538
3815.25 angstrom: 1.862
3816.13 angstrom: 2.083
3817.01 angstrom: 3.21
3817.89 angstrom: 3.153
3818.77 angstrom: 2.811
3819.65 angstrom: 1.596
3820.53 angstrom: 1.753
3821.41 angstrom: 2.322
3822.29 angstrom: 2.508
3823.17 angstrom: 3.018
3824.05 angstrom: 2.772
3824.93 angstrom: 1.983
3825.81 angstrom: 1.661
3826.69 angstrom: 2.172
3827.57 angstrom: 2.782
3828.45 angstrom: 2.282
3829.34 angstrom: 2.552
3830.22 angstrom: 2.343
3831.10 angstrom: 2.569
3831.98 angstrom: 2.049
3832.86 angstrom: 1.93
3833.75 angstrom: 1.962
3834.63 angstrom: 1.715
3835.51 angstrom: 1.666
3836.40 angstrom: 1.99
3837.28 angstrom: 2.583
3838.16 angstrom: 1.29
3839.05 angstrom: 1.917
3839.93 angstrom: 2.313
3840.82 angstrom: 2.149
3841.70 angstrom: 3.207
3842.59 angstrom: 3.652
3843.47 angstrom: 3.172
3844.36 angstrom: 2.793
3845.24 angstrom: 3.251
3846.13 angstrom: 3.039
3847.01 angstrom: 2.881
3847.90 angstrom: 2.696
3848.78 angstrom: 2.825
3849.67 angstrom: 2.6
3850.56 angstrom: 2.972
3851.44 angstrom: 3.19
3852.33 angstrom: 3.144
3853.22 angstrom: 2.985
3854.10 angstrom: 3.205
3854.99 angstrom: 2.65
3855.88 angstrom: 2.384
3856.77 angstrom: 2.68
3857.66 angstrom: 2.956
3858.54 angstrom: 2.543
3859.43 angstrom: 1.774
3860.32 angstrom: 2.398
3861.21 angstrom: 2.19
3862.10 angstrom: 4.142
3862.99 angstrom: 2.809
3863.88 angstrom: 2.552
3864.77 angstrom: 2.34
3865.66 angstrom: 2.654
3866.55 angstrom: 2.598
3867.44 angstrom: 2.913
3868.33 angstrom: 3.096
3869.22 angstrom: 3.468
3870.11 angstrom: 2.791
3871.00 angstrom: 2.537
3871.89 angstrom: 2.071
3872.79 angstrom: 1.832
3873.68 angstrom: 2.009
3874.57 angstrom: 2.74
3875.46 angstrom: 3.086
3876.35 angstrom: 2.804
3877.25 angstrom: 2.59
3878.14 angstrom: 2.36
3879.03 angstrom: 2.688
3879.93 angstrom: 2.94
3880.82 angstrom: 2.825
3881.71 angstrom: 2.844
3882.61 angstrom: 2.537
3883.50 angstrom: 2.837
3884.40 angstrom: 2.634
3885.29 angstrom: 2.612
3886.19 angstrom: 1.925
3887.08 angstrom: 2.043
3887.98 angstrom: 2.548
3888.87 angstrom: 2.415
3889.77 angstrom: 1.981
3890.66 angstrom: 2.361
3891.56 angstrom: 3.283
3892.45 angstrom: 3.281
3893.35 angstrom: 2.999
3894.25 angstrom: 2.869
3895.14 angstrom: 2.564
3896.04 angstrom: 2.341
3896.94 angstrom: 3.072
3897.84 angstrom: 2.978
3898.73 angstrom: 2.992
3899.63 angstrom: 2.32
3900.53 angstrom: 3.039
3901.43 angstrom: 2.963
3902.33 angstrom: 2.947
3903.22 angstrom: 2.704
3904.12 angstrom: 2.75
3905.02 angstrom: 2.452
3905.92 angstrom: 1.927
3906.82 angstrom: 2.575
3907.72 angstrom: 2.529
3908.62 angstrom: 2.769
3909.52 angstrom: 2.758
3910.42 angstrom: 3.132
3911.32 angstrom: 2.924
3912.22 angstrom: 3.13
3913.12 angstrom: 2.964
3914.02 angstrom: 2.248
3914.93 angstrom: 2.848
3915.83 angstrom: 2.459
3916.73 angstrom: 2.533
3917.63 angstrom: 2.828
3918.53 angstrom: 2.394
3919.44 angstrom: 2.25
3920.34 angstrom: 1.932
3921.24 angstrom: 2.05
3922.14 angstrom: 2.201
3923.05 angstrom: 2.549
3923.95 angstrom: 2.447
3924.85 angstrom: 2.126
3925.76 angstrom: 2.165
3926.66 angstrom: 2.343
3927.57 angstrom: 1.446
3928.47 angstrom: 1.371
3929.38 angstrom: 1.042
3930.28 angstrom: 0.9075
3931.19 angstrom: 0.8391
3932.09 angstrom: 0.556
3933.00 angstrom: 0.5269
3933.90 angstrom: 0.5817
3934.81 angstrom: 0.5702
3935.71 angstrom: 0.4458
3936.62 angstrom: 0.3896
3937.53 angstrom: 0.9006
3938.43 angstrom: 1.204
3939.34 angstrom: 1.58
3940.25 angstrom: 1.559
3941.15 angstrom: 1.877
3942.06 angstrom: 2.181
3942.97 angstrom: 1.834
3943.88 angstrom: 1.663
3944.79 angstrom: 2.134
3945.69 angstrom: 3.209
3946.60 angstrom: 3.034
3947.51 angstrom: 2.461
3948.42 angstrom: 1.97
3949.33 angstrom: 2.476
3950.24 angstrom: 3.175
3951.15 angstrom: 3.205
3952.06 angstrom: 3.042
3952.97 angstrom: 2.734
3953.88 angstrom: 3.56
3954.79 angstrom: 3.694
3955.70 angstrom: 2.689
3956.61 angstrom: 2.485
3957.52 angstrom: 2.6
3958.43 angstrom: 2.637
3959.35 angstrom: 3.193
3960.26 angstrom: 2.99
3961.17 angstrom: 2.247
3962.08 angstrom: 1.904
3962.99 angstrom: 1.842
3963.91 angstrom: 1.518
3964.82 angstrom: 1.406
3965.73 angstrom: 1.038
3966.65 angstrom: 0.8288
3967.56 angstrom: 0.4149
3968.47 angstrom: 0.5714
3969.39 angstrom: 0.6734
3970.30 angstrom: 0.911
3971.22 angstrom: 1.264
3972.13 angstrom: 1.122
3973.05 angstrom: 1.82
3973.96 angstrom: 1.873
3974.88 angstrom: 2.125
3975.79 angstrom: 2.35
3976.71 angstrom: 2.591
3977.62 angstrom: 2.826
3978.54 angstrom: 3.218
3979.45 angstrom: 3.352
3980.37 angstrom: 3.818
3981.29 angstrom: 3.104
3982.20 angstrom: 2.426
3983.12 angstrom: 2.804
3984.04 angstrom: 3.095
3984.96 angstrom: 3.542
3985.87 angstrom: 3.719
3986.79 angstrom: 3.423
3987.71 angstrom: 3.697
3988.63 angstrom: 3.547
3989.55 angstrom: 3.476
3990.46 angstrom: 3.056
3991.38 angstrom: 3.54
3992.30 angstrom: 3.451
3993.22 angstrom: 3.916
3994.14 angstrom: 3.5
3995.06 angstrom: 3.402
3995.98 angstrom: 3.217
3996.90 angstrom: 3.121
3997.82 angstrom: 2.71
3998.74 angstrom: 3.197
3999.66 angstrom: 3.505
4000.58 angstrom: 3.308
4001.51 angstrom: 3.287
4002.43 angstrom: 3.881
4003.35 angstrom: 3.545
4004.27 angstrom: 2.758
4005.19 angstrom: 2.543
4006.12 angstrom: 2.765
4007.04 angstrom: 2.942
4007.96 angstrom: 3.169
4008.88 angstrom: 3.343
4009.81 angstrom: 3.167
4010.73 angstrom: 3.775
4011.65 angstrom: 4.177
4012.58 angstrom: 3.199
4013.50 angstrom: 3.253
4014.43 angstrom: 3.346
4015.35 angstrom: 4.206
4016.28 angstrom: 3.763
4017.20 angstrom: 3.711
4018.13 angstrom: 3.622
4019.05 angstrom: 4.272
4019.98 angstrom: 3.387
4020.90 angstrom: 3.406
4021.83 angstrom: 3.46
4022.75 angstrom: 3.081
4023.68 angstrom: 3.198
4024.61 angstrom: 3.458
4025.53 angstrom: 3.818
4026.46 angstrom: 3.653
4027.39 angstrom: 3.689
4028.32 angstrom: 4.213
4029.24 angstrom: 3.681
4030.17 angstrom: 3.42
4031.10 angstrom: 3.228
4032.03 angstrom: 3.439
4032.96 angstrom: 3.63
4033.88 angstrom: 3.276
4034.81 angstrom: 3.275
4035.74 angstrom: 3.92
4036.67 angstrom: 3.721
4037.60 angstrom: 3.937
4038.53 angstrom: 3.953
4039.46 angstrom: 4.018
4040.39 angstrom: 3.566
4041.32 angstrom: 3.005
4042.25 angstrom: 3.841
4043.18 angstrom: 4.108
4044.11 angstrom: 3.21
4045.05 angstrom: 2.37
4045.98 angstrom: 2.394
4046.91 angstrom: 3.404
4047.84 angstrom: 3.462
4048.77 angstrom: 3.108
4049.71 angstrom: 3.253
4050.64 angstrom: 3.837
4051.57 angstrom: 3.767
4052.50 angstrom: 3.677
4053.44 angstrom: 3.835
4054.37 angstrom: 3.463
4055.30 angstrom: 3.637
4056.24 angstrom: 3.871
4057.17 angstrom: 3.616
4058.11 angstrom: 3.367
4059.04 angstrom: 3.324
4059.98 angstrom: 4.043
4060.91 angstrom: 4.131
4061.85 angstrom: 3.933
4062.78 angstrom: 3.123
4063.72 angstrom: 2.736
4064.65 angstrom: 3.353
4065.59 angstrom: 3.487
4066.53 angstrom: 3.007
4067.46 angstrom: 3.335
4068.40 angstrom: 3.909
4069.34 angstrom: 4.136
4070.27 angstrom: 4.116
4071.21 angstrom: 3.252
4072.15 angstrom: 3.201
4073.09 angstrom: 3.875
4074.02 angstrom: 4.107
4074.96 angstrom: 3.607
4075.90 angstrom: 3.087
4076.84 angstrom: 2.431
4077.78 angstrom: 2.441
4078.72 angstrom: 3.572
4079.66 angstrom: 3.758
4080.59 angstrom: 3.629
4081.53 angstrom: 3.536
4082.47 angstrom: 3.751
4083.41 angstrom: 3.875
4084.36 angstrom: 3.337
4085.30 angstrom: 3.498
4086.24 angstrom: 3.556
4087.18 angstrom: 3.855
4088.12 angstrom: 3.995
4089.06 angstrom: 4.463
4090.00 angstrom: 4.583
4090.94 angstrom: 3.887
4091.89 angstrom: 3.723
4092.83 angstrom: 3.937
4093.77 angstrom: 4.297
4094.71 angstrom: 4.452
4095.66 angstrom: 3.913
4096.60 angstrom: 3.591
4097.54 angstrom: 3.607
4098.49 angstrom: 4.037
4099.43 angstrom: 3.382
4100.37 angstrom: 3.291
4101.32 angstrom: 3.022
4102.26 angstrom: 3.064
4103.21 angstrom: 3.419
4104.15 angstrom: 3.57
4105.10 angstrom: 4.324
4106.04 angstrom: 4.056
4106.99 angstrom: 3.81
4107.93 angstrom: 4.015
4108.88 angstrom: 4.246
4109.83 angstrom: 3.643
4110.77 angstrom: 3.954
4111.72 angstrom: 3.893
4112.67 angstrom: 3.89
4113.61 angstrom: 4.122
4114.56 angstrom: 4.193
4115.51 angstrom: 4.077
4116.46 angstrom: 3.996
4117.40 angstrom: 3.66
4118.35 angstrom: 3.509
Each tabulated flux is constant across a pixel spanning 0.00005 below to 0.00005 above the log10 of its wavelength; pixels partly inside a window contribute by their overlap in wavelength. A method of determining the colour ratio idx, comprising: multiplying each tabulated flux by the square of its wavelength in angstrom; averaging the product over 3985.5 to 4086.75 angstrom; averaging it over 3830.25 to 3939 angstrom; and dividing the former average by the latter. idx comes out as 1.6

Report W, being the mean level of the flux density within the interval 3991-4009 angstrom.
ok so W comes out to 3.25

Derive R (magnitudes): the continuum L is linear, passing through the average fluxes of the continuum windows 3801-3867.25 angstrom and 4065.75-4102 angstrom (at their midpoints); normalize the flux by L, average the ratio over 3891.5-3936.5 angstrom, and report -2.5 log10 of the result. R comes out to 0.29 mag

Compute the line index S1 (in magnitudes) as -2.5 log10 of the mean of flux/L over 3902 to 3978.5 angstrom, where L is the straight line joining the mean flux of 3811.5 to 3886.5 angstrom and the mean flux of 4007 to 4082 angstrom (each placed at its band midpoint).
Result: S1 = 0.41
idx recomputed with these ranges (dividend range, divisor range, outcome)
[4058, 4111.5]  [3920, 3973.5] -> 2.14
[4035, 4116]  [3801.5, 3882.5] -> 1.56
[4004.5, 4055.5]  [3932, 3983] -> 1.79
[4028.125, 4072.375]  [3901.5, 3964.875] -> 1.71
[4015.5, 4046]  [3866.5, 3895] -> 1.45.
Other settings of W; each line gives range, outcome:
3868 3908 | 2.65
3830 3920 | 2.63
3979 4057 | 3.45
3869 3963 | 2.36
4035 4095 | 3.6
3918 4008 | 2.35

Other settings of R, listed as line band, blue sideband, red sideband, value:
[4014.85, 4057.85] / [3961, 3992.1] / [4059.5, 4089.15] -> -0.16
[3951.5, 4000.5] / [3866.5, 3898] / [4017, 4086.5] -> 0.19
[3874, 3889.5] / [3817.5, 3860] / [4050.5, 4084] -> 0.04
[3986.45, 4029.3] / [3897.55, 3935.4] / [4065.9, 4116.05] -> -0.15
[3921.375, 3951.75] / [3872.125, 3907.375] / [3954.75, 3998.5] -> 0.43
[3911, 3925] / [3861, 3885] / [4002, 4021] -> 0.18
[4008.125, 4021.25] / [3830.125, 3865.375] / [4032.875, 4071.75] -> -0.08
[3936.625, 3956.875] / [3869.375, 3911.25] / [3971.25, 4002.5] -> 0.23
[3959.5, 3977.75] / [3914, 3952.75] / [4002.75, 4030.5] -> 0.50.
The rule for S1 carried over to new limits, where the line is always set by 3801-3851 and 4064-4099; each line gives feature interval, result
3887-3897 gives 0.09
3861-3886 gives 0.04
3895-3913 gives 0.07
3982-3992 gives -0.02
